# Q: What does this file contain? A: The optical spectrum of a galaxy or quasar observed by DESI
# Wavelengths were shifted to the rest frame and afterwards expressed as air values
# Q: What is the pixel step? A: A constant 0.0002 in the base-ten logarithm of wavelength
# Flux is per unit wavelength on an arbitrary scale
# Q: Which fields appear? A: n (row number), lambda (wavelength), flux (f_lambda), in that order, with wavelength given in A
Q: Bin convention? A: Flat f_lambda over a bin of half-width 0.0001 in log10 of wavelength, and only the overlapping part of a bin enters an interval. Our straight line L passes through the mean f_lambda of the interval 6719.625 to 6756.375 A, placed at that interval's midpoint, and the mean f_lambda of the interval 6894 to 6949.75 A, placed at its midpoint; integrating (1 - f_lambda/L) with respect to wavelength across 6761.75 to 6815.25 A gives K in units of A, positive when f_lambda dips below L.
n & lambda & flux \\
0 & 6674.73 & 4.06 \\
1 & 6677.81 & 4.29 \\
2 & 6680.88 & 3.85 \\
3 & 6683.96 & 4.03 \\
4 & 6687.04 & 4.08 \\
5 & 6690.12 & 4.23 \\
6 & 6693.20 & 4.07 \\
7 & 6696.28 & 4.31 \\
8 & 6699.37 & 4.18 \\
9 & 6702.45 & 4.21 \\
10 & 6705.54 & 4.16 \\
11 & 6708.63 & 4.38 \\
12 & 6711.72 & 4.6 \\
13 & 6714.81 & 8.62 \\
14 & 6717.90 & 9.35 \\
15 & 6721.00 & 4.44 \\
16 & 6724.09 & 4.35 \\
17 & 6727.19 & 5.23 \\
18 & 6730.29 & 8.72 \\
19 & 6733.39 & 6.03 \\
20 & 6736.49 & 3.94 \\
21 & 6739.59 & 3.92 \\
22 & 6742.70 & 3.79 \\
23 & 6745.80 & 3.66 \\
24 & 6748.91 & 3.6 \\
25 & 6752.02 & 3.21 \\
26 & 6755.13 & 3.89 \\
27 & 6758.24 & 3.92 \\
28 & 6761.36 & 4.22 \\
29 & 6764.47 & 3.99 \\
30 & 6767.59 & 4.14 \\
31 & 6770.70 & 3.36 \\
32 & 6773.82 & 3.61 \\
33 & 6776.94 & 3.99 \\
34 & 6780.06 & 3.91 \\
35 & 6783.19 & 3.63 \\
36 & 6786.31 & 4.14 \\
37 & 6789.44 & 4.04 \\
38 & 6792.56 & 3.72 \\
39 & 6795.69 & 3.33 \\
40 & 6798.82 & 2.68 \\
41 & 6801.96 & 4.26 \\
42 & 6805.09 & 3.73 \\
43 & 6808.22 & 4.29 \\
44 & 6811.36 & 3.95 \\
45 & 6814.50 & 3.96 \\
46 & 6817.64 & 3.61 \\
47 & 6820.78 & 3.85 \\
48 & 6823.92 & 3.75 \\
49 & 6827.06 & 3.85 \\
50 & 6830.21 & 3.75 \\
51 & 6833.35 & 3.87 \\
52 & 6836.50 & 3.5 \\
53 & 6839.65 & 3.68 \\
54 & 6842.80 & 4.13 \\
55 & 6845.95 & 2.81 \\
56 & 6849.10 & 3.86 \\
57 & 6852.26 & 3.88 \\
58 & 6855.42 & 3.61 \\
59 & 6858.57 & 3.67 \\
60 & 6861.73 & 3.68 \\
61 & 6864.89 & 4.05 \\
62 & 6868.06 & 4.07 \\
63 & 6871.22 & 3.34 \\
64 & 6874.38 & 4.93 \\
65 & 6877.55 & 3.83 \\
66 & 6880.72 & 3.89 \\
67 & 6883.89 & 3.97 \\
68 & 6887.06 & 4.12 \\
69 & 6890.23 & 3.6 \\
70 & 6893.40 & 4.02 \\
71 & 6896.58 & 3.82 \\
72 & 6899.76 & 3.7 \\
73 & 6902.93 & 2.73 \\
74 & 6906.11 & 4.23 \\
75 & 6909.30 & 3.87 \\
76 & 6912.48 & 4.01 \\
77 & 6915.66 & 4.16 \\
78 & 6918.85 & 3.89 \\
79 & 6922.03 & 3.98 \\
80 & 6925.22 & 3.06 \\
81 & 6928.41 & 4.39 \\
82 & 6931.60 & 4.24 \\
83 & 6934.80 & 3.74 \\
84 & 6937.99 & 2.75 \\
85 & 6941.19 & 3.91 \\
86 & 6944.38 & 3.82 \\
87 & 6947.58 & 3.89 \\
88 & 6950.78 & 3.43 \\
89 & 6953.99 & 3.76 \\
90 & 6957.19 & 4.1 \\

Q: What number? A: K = 6.61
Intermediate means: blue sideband 4.57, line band 3.81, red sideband 3.78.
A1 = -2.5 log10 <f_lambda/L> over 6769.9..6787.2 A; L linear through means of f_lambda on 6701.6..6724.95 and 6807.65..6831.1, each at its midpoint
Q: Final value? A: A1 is 0.20 mag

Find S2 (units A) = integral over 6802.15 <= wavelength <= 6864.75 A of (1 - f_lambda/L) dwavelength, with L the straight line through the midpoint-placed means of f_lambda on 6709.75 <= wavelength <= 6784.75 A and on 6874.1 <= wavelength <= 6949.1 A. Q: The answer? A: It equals 6.7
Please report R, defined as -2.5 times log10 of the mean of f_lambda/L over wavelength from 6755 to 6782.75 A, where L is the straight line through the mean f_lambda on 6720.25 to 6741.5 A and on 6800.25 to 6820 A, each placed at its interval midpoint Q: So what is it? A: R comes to 0.19 mag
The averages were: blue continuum 5.24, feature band 3.88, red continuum 3.95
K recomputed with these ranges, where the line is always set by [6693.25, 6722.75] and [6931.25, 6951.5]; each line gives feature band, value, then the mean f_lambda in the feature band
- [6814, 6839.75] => 4.1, 3.75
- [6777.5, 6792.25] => 2.6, 3.92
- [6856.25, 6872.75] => 1.7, 3.76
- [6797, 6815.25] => 3.2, 3.8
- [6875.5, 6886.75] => 0.3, 3.96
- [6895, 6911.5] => 1.0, 3.68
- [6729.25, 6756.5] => 3.3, 4.45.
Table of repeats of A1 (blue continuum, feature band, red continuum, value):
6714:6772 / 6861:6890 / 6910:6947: 0.034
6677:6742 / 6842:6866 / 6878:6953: 0.127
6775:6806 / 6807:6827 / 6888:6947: -0.040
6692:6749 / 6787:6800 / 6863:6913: 0.283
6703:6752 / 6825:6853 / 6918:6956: 0.190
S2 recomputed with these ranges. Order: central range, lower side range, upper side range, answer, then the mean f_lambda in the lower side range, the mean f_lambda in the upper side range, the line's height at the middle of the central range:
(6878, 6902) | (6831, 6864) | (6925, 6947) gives -0.8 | 3.68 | 3.75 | 3.71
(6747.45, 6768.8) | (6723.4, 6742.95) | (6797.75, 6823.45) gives 4.2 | 5.26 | 3.81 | 4.79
